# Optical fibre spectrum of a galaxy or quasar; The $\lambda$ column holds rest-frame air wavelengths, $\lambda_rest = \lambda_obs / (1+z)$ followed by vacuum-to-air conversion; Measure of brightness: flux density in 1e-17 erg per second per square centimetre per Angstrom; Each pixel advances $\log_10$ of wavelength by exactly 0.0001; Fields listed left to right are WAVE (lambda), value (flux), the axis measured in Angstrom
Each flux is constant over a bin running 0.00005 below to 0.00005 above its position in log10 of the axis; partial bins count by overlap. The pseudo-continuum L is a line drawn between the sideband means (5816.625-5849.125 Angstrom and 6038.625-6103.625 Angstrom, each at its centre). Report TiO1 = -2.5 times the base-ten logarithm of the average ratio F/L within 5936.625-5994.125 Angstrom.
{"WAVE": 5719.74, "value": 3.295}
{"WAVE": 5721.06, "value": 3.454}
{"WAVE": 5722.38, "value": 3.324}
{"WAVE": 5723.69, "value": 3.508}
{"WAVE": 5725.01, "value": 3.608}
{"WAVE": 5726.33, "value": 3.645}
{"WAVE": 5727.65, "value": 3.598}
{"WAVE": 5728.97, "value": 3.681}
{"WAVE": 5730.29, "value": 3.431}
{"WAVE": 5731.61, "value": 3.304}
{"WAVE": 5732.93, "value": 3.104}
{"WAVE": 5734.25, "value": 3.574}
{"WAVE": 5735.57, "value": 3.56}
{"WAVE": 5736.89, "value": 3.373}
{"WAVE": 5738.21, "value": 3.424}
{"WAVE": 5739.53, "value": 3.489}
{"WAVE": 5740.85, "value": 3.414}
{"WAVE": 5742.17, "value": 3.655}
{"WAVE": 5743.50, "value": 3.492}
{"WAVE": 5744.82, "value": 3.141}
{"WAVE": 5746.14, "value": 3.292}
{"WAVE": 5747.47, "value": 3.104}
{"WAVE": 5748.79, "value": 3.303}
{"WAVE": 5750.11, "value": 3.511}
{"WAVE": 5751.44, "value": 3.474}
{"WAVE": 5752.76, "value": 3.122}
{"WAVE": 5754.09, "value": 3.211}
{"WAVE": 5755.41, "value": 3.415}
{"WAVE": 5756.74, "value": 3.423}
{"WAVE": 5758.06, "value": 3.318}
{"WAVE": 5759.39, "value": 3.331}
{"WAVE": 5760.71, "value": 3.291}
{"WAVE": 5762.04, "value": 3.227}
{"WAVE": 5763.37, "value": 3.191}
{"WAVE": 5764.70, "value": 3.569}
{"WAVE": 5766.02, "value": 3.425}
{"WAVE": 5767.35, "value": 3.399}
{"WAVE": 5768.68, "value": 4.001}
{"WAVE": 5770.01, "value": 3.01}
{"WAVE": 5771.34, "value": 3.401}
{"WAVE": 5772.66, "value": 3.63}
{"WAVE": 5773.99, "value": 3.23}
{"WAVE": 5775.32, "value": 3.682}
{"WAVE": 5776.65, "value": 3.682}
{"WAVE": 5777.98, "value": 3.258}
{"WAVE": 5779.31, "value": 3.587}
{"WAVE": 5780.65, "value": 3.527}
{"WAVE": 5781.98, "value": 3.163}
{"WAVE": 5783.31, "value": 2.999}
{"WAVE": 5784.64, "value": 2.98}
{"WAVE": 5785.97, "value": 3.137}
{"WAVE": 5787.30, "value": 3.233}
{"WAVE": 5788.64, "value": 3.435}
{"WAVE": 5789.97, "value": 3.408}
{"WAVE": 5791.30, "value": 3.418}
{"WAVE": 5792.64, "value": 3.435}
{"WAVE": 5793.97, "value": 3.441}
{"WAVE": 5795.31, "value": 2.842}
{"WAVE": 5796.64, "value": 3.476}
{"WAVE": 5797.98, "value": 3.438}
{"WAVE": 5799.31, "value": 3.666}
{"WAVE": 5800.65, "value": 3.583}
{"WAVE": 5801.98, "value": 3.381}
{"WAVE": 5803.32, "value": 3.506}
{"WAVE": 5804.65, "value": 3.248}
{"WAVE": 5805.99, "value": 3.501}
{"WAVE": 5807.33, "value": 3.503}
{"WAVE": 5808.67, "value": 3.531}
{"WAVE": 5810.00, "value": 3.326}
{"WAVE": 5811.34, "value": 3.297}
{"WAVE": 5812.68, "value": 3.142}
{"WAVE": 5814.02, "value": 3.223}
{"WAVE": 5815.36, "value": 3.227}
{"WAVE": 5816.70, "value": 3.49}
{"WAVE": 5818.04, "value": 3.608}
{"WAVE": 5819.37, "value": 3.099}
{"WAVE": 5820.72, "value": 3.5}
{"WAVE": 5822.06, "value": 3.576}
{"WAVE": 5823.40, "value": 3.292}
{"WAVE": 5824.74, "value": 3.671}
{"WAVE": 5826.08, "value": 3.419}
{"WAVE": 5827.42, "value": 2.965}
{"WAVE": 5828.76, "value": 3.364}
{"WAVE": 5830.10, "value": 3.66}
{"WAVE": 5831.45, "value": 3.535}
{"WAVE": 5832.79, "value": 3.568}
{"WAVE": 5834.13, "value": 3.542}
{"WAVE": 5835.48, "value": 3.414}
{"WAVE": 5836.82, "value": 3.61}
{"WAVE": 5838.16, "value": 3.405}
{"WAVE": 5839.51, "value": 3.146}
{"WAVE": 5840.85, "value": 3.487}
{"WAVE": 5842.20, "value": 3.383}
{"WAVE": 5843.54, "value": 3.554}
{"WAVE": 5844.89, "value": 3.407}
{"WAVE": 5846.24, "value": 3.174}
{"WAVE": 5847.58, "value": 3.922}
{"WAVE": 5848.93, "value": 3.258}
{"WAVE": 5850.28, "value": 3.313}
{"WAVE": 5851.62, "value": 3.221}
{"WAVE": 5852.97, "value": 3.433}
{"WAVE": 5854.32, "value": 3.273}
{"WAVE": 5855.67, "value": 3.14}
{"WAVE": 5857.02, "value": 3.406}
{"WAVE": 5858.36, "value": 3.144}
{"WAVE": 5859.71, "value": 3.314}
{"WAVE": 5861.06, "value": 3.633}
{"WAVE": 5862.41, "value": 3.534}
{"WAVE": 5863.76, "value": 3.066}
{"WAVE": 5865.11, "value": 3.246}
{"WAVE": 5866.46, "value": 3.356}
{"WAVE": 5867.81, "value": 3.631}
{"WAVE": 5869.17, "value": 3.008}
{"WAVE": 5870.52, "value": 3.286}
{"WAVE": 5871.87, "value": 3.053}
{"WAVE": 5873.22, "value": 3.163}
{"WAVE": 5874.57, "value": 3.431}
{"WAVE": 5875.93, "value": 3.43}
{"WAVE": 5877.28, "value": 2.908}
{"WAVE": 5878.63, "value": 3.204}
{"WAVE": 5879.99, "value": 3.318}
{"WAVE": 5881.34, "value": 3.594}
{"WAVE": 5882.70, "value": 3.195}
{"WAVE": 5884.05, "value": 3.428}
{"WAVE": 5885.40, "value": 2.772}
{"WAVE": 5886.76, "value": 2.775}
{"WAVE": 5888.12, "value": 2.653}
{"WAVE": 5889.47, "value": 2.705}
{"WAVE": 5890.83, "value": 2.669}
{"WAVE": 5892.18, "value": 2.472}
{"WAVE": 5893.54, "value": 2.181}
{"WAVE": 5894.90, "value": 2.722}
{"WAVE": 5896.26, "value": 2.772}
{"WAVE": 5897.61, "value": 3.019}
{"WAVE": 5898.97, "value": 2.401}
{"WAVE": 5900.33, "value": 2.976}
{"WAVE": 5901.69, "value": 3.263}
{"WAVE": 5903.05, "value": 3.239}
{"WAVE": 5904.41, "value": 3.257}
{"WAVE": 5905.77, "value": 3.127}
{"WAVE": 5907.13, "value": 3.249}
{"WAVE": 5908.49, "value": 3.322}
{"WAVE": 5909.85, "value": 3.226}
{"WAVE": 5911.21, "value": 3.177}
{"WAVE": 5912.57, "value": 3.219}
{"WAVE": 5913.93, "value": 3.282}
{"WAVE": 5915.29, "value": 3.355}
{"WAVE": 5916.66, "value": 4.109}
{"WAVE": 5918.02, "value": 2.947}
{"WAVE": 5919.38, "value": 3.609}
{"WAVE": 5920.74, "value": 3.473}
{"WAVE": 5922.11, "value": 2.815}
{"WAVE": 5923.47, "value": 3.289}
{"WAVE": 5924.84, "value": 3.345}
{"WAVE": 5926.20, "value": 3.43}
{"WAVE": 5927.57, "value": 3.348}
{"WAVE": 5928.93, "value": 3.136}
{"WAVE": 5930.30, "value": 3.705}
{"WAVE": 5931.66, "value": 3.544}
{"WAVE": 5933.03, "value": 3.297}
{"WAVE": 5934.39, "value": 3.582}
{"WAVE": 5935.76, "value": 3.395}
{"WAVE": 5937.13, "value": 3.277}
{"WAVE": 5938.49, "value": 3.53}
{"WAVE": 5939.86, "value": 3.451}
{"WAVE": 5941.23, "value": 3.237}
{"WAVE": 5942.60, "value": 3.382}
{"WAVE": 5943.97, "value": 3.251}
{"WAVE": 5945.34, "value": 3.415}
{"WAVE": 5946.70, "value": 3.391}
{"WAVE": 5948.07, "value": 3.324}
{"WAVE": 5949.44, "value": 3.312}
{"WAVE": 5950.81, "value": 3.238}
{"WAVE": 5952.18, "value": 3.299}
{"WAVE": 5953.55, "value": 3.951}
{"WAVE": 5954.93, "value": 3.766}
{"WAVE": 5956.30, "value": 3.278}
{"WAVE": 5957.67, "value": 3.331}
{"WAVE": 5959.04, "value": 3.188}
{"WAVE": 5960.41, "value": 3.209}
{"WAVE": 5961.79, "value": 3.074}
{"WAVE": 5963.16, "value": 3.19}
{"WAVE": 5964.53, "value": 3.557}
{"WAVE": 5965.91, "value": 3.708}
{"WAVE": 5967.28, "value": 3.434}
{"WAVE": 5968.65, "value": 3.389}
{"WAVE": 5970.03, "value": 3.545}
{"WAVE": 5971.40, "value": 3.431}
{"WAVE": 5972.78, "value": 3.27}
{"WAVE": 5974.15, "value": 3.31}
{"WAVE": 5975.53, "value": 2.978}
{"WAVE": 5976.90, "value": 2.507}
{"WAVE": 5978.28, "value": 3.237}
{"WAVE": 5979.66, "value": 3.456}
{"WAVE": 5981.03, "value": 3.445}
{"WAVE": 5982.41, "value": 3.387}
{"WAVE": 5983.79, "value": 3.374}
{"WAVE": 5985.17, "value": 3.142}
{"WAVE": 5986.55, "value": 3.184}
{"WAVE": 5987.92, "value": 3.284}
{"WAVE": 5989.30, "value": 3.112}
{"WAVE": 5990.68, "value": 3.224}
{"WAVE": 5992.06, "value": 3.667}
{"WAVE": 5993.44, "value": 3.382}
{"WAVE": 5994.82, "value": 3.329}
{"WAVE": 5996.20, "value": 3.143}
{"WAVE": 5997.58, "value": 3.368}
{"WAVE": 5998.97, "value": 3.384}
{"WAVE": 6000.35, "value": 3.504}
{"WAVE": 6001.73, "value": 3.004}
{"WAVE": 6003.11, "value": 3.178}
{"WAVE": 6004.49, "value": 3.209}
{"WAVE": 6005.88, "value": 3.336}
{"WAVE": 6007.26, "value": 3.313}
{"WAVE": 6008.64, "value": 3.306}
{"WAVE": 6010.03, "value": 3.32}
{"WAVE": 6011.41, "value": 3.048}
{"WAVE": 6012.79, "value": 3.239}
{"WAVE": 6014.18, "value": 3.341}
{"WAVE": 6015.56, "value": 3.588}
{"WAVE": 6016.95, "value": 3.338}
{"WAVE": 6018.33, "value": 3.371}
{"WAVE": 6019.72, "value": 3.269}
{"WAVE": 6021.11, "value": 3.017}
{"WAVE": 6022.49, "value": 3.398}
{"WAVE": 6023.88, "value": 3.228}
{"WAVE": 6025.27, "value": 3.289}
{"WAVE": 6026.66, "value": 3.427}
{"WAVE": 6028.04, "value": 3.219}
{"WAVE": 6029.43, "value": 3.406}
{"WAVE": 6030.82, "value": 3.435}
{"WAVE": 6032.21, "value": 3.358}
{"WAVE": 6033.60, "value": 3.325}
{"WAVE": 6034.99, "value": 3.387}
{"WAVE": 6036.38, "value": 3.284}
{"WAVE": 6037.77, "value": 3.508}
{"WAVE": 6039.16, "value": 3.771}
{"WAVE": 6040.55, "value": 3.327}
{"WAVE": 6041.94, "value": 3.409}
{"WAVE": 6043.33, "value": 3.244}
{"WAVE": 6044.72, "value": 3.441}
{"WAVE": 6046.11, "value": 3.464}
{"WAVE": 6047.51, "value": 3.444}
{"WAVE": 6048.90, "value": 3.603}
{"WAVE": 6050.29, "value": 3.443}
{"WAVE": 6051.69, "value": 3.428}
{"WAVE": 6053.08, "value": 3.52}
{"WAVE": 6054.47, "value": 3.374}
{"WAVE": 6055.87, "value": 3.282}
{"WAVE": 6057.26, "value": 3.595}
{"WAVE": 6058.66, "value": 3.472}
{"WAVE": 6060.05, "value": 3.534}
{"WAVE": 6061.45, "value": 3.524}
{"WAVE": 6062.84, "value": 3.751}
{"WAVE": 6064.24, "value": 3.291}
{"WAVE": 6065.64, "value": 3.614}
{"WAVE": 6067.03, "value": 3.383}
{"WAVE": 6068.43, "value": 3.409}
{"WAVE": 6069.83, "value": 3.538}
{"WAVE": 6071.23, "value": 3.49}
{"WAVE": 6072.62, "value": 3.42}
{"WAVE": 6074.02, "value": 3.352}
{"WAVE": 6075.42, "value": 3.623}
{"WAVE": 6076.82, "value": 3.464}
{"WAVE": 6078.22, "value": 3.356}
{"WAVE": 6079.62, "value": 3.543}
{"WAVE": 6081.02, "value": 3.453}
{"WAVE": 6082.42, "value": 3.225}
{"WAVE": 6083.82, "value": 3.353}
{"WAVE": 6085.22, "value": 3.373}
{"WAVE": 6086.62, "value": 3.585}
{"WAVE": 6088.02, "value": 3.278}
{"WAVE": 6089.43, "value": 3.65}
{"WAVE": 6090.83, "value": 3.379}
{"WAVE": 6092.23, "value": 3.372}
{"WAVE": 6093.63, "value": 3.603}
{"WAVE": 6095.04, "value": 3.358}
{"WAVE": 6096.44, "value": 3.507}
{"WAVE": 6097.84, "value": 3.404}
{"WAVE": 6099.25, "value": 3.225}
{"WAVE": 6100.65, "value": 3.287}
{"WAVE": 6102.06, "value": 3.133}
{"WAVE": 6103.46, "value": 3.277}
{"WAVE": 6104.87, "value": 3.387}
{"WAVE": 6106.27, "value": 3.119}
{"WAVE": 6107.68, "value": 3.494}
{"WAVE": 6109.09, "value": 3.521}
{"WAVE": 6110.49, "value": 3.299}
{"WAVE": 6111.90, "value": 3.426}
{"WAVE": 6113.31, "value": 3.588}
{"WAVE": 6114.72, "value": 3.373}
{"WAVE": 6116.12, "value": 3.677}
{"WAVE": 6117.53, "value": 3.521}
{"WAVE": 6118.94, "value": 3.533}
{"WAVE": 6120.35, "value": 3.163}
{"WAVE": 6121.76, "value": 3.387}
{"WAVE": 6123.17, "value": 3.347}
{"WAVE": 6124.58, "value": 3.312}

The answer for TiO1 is 0.03 mag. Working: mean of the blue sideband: 3.44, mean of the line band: 3.34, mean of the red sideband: 3.44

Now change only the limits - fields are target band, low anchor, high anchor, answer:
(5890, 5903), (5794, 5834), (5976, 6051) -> 0.223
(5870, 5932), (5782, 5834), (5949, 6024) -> 0.067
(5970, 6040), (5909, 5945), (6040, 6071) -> 0.038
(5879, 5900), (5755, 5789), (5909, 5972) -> 0.183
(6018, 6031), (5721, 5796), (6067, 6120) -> 0.037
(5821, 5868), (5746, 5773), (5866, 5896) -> -0.089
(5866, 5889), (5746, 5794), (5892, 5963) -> 0.036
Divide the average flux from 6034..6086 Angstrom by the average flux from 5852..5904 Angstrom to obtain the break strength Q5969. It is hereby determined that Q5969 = 1.1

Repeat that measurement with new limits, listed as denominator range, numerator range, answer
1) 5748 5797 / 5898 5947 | 0.98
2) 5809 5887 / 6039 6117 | 1.03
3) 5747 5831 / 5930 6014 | 0.99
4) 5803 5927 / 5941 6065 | 1.03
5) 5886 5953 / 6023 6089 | 1.08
